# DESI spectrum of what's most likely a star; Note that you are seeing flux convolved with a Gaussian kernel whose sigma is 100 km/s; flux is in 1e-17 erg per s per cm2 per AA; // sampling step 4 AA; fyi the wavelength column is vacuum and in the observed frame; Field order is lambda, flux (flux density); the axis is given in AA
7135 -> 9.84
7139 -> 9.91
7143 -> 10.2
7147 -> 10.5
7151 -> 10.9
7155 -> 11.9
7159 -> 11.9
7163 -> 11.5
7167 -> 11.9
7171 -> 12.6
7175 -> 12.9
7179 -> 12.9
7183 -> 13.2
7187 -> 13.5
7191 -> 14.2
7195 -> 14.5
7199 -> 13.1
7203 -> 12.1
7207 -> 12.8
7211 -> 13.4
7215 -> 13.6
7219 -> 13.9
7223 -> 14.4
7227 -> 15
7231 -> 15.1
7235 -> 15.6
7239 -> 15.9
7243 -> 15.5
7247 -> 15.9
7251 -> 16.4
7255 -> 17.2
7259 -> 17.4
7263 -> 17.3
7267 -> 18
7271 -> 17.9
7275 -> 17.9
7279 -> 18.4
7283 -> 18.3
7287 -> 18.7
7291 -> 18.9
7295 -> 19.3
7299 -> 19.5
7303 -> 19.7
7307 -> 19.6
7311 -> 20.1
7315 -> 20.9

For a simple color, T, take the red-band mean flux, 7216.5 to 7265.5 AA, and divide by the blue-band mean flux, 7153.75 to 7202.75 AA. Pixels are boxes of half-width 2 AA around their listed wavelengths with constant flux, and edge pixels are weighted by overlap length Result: 1.2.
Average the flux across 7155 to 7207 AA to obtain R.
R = 12.8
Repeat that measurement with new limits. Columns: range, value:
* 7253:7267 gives 17.4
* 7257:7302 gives 18.4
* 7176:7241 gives 13.9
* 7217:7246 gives 15.1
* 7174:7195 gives 13.5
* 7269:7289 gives 18.2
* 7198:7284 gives 15.7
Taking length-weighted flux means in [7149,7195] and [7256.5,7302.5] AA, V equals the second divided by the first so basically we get 1.46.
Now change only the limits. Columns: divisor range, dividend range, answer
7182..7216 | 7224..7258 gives 1.18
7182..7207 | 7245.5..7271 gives 1.28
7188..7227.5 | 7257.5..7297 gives 1.34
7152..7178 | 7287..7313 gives 1.61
